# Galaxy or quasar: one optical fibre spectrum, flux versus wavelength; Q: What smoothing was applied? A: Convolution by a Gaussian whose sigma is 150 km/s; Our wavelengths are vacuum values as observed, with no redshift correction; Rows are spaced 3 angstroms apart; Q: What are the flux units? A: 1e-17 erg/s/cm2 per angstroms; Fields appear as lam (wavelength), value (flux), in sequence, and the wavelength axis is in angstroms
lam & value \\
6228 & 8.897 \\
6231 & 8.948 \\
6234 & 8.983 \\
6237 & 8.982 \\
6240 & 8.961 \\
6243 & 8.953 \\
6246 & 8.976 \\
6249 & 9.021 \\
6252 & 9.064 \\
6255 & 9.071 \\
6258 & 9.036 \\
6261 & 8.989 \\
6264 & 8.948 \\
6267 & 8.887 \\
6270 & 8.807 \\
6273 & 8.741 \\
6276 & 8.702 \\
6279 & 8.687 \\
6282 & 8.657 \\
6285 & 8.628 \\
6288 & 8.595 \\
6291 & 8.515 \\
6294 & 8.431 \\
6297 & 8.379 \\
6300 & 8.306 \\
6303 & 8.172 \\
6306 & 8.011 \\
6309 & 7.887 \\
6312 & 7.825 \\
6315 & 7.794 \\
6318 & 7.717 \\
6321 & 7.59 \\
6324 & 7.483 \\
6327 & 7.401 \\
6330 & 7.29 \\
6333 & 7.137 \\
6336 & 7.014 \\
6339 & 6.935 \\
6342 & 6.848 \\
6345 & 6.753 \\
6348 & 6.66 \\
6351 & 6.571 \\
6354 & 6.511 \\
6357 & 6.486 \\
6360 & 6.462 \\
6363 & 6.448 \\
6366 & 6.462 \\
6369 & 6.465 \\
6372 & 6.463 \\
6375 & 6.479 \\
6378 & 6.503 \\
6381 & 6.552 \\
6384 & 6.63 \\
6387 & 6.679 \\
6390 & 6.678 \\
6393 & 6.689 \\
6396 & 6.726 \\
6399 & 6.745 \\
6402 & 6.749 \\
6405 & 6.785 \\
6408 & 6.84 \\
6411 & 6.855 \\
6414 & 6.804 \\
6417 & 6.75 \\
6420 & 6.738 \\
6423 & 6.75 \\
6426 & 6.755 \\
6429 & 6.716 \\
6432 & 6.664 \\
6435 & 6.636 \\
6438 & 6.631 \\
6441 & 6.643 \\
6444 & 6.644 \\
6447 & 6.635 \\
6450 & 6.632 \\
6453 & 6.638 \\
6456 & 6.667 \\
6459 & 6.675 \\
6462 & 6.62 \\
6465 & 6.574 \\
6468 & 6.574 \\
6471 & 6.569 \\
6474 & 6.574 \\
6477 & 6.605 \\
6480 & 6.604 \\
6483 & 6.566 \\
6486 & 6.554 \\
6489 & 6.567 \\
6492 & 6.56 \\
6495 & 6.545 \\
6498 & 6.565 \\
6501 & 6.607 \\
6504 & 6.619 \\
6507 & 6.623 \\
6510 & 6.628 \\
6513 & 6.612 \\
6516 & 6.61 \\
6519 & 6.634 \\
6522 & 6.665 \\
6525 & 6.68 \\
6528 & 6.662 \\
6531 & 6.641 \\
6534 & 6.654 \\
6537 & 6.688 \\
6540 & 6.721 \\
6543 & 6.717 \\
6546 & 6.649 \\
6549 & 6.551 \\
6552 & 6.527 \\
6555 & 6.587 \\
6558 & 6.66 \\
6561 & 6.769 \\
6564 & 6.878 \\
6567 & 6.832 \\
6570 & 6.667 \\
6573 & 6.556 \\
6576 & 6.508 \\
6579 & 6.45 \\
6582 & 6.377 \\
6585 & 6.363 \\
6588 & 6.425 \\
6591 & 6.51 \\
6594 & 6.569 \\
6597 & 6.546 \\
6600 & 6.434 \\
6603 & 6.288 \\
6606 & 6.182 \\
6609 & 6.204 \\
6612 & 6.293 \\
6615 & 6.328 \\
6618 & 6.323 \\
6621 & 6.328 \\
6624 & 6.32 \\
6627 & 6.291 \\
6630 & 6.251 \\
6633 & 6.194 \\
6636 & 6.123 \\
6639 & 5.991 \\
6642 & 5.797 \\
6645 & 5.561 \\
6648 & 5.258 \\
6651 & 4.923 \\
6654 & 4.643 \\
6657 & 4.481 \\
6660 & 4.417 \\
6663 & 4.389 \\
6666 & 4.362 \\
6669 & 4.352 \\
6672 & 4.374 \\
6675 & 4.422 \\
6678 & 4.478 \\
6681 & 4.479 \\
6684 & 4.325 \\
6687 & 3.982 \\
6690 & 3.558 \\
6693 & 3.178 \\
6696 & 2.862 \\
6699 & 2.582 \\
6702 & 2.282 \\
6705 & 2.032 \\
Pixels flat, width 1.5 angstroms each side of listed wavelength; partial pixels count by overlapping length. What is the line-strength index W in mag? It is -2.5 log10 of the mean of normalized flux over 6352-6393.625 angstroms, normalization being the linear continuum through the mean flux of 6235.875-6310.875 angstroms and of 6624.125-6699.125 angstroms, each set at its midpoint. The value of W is 0.18 mag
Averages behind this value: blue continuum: 8.69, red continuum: 4.76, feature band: 6.53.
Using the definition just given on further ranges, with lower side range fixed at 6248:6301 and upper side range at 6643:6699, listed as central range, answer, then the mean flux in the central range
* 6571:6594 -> -0.22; 6.47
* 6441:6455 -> 0.03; 6.64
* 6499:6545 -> -0.12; 6.65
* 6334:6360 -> 0.18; 6.72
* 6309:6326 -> 0.08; 7.69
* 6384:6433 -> 0.08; 6.74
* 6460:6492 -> -0.02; 6.58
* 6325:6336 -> 0.12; 7.25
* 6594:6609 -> -0.24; 6.37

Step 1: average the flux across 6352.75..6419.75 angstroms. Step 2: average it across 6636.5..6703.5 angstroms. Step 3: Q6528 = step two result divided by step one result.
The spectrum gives 0.65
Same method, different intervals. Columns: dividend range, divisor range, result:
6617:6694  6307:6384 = 0.72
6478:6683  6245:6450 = 0.83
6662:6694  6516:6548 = 0.63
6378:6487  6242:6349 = 0.82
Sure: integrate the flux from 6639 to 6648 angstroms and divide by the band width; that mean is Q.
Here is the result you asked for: 5.66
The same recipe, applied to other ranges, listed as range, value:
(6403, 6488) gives 6.67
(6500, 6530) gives 6.63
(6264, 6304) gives 8.6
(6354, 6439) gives 6.65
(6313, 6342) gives 7.35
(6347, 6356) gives 6.57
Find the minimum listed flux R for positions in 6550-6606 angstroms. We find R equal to 6.182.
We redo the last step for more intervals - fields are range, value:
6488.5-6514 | 6.545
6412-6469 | 6.574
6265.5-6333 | 7.137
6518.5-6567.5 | 6.527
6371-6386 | 6.463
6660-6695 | 3.178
